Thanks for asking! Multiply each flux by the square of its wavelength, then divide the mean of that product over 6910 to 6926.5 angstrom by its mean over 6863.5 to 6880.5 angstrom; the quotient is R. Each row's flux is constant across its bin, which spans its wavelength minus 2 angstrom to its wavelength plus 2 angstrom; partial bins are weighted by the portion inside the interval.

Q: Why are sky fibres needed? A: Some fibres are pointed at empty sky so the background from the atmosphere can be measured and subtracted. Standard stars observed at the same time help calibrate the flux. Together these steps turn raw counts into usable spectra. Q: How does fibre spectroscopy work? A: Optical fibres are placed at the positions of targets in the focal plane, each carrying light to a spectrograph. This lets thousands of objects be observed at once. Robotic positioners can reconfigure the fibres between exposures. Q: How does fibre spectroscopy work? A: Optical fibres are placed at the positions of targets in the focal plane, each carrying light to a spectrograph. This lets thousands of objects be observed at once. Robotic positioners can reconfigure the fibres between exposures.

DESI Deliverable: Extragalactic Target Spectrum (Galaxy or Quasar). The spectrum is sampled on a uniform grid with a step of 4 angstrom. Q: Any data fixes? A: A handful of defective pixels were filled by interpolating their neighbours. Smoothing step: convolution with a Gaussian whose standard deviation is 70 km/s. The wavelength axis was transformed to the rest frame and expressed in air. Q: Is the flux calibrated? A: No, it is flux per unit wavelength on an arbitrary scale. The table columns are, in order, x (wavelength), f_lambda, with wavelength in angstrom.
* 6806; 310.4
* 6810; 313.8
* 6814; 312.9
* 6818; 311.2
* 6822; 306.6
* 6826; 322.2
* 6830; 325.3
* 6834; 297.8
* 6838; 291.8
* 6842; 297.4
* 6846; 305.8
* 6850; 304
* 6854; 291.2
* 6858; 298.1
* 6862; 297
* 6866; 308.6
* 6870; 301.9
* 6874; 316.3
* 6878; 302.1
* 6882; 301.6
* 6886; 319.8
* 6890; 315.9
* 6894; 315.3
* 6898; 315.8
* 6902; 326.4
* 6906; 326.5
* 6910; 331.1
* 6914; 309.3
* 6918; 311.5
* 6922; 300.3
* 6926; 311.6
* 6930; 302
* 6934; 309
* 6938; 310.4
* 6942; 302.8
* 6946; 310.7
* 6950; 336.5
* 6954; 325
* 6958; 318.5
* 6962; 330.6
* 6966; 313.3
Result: 1.03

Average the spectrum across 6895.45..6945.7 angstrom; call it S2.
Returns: 313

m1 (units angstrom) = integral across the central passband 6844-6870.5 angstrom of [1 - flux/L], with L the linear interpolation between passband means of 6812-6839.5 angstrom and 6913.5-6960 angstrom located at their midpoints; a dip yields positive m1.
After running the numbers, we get 0.8 angstrom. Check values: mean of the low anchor 310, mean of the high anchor 312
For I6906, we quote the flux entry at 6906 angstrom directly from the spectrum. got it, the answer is 326.5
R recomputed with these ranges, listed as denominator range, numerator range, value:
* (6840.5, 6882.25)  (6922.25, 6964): 1.07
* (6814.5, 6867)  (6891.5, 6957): 1.06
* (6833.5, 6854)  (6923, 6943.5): 1.05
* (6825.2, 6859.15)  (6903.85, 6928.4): 1.06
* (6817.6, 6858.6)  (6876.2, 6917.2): 1.06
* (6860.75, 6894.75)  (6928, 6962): 1.04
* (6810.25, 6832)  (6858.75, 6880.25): 0.98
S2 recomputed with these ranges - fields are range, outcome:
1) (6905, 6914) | 325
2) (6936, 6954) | 316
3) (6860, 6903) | 311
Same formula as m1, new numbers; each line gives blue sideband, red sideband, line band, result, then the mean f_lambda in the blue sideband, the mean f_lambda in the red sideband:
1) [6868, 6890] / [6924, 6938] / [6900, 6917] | -0.8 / 309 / 308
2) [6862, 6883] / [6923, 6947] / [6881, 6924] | -1.4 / 305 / 307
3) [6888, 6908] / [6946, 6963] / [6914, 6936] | 1.1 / 320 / 325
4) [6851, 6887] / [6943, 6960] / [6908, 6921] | -0.1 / 304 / 322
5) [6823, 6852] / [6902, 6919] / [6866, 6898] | 0.5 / 306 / 321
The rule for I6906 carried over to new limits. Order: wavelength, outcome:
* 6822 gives 306.6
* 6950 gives 336.5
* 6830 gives 325.3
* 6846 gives 305.8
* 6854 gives 291.2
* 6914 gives 309.3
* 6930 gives 302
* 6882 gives 301.6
